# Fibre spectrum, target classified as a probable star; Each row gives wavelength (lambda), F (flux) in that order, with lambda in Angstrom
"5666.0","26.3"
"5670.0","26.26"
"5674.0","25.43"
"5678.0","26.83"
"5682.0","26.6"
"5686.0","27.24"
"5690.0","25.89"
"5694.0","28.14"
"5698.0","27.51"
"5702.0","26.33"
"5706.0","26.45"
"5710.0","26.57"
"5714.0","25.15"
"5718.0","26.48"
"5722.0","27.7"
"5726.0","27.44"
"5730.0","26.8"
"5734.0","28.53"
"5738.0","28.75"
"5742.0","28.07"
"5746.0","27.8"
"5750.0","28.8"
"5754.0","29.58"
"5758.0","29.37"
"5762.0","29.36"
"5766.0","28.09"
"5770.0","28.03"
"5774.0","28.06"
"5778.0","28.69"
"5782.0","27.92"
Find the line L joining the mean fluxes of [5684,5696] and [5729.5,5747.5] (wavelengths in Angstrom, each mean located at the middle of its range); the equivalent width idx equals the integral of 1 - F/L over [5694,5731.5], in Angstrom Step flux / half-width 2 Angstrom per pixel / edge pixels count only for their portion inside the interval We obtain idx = 1.0 Angstrom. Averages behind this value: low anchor 27.1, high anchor 28.1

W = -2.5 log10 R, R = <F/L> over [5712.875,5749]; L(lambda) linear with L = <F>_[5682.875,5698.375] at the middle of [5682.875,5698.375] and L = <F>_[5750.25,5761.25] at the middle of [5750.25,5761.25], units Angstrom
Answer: 0.039 mag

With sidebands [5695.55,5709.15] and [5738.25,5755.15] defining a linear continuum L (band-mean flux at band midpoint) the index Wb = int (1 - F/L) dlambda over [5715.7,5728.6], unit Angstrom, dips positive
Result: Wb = 0.2 Angstrom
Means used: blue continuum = 26.8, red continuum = 28.5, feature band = 27.1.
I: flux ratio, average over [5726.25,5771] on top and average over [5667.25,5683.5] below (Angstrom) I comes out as 1.08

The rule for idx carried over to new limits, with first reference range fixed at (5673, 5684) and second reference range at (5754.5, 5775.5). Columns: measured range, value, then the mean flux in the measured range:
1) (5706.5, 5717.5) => 0.50 Angstrom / 26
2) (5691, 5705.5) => -0.13 Angstrom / 27.1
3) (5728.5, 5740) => -0.10 Angstrom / 28.1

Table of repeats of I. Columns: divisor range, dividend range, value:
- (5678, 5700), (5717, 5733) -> 1.01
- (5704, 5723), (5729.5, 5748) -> 1.06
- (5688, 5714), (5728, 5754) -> 1.06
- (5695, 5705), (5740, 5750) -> 1.04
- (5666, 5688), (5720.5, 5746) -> 1.05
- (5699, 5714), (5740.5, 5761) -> 1.09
